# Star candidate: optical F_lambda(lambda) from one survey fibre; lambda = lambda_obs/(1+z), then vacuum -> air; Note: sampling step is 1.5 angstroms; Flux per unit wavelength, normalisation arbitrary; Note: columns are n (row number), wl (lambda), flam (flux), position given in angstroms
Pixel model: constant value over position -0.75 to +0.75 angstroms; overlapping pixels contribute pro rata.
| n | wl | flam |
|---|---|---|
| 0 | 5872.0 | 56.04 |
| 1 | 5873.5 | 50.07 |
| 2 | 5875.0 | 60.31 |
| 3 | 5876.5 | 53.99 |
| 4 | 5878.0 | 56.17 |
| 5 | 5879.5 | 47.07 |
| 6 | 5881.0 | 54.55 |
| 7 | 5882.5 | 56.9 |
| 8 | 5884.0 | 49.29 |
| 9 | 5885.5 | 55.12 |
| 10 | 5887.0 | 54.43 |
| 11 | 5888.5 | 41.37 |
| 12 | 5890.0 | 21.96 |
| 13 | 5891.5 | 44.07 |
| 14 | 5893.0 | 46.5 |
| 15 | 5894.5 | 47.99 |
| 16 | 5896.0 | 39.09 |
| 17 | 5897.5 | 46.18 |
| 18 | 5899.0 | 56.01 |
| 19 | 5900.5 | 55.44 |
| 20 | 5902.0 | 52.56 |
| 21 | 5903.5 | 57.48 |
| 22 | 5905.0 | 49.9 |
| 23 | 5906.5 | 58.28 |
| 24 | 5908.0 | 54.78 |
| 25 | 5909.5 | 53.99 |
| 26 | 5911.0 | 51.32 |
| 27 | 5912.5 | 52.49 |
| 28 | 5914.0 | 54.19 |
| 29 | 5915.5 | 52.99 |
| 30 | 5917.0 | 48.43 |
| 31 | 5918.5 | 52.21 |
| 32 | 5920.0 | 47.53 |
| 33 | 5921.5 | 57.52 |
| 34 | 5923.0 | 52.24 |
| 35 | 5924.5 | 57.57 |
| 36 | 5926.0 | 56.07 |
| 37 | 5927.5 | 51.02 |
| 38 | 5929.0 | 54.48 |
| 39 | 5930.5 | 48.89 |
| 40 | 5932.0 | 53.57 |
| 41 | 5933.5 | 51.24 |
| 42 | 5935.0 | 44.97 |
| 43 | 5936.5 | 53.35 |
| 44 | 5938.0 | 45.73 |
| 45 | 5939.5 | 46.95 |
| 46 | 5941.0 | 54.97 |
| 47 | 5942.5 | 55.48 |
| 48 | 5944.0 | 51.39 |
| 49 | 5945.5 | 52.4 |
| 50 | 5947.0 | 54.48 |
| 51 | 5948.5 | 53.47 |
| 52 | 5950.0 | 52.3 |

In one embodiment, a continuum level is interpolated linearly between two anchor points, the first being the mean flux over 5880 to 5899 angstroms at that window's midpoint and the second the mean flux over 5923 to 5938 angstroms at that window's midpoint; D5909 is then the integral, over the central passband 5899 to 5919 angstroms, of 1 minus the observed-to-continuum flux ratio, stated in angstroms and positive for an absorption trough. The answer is -1.7 angstroms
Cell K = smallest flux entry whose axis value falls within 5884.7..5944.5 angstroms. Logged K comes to 21.96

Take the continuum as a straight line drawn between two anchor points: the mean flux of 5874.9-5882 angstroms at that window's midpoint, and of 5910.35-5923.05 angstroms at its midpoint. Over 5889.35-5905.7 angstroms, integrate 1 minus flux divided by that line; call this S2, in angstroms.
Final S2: 1.80 angstroms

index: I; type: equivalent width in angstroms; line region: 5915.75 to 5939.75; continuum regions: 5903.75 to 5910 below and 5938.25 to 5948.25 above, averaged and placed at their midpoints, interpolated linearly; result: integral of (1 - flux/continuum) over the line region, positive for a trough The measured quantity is 0.80 angstroms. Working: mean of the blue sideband 54.5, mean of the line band 51.5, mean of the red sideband 52.3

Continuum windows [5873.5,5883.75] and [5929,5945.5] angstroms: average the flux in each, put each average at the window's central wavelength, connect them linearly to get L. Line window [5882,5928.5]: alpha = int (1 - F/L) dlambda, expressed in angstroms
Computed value 1.65 angstroms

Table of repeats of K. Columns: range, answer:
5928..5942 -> 44.97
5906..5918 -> 48.43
